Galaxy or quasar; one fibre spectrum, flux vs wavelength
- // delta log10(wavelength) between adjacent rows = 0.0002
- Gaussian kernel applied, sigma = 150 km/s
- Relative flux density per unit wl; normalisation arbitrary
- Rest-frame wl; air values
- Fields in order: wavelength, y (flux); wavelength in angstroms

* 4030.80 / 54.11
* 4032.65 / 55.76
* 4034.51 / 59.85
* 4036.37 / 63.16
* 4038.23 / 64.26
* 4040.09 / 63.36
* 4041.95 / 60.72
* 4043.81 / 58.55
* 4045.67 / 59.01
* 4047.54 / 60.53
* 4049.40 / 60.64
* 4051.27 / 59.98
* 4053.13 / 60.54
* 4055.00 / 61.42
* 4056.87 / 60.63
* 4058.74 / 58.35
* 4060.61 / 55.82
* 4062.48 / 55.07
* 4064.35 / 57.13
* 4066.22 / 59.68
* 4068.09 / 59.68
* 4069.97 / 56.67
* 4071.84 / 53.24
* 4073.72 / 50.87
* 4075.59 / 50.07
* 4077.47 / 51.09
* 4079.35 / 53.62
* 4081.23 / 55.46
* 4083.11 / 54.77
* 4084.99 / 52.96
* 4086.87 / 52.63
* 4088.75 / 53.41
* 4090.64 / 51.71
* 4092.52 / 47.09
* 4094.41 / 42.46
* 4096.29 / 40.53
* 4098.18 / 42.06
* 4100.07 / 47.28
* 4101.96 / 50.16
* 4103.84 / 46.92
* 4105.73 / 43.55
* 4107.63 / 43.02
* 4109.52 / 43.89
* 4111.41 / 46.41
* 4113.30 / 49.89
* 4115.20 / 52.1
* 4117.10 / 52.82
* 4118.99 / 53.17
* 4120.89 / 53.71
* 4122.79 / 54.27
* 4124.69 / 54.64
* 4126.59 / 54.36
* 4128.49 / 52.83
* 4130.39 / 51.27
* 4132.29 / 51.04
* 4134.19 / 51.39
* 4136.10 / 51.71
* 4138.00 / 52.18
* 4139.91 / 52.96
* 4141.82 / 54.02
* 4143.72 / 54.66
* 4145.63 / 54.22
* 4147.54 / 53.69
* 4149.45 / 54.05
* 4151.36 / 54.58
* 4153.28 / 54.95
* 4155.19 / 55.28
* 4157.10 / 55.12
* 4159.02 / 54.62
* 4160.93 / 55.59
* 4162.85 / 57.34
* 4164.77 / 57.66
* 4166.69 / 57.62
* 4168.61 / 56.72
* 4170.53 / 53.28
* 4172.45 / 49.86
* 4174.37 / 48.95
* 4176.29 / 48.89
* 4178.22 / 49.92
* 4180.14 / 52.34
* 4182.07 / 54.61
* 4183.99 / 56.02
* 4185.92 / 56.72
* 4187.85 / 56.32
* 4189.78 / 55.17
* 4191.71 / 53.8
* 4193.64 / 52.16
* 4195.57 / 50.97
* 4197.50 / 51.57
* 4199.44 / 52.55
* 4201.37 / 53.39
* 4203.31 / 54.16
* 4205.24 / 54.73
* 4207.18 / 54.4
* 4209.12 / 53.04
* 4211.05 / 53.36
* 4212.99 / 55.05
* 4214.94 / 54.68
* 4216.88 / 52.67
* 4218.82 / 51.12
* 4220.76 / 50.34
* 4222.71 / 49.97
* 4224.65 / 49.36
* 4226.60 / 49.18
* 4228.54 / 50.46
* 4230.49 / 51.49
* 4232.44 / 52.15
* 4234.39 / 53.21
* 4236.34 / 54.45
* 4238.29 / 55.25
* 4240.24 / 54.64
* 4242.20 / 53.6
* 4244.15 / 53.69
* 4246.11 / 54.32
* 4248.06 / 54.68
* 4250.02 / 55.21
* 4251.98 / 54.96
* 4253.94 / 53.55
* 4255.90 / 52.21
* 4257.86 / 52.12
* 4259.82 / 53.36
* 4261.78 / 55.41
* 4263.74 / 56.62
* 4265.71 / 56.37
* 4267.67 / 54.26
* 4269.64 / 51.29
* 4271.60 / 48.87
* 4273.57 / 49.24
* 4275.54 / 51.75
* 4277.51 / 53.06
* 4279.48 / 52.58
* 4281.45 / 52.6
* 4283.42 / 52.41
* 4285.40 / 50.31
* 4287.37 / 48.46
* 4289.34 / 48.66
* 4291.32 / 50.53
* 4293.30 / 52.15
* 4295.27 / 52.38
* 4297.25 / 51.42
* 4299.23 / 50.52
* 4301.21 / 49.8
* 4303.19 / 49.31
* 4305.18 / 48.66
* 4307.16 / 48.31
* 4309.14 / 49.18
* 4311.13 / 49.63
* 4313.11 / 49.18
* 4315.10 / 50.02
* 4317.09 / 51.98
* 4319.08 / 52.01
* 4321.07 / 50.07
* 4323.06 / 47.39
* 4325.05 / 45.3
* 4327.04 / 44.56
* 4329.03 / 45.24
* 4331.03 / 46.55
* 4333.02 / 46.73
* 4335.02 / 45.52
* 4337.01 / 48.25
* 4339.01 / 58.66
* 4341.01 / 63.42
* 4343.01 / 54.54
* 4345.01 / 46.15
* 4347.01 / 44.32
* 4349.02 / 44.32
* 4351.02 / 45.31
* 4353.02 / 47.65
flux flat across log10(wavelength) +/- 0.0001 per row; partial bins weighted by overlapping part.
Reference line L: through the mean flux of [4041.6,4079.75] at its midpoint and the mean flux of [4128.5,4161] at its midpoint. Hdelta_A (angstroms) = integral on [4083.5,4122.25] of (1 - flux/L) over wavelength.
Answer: 4.87 angstroms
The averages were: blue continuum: 57.3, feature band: 48.4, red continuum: 53.5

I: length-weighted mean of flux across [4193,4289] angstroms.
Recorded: 52.7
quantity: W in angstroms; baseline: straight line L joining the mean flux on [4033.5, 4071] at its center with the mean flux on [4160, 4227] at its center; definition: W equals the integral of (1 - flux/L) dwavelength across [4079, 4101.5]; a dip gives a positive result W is 3.3 angstroms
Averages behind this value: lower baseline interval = 59.7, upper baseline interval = 53.3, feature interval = 49.4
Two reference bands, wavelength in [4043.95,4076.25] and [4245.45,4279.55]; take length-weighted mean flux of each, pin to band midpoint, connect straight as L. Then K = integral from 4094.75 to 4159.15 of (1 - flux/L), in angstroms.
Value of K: 6.00 angstroms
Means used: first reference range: 57.7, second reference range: 53.3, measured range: 51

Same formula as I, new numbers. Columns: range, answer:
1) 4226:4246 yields 52.9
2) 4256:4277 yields 52.9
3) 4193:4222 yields 52.9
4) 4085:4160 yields 50.9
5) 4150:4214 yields 54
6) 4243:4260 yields 53.8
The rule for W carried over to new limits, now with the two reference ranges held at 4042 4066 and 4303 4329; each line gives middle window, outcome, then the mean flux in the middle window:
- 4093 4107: 3.1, 44.7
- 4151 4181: 0.4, 53.9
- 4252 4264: -0.7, 53.8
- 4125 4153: 1.3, 53.2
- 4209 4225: 0.1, 52.3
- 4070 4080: 1.0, 52.2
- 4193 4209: 0.1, 53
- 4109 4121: 1.3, 50.3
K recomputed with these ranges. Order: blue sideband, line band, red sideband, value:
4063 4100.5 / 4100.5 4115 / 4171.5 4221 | 1.51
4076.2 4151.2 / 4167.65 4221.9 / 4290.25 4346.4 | -2.89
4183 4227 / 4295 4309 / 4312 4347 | 0.14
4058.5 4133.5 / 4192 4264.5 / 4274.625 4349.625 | -3.77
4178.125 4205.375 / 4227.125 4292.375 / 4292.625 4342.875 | -1.36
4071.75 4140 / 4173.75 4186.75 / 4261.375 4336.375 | -0.60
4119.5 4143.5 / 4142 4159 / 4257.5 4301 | -0.56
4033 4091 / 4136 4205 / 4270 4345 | 0.37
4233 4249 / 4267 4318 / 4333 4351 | 1.47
